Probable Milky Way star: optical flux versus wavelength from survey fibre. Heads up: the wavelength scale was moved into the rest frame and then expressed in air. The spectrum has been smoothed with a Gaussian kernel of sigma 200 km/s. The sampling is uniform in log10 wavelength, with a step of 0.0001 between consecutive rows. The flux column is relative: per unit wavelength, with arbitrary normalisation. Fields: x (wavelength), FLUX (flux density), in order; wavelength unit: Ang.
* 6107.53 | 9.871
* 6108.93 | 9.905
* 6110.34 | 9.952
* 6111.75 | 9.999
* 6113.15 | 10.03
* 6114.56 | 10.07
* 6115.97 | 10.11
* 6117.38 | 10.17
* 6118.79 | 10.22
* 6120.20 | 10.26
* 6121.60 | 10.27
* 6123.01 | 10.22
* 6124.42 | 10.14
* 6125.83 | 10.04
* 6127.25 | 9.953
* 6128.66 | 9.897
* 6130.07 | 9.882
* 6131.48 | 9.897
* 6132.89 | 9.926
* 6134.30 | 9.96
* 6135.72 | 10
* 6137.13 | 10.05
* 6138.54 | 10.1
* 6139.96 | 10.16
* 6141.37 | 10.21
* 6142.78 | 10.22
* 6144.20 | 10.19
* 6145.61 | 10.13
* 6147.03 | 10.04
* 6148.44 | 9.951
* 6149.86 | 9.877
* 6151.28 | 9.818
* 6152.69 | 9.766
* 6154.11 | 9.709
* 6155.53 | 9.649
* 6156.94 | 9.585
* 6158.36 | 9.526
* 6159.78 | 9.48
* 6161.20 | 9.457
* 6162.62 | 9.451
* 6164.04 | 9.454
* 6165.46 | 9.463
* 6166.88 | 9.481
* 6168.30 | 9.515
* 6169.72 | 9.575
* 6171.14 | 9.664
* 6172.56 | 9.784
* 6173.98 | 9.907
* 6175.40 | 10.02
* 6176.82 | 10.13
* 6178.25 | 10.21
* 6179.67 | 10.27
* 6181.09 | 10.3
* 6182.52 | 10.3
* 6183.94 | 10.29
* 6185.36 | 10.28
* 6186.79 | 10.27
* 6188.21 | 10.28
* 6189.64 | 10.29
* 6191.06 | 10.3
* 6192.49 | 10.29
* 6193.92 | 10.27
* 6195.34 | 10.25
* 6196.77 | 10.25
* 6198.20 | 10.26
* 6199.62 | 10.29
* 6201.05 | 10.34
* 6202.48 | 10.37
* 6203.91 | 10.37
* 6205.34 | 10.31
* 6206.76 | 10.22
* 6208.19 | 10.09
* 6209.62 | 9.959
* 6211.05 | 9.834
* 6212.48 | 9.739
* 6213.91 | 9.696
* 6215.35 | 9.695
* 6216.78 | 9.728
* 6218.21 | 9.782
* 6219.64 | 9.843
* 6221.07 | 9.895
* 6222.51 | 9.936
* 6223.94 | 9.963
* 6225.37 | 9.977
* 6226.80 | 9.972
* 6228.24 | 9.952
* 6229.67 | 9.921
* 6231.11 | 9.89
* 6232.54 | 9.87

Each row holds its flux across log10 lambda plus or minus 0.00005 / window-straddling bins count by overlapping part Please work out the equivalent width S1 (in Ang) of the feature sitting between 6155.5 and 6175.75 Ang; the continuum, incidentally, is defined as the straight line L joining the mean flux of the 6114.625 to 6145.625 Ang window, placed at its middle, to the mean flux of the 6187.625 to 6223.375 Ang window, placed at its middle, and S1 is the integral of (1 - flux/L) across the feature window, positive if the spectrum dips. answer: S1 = 1.0 Ang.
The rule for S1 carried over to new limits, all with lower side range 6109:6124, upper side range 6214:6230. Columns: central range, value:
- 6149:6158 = 0.3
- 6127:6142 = 0.1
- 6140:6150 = -0.1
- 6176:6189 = -0.4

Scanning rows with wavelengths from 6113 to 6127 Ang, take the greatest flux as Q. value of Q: 10.27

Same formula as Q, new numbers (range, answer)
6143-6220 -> 10.37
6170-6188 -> 10.3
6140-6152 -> 10.22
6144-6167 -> 10.19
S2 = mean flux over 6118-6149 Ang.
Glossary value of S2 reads 10.1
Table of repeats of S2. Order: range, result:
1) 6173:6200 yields 10.2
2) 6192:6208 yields 10.3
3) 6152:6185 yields 9.79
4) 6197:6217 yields 10.1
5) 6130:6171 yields 9.81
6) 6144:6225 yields 9.96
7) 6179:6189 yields 10.3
